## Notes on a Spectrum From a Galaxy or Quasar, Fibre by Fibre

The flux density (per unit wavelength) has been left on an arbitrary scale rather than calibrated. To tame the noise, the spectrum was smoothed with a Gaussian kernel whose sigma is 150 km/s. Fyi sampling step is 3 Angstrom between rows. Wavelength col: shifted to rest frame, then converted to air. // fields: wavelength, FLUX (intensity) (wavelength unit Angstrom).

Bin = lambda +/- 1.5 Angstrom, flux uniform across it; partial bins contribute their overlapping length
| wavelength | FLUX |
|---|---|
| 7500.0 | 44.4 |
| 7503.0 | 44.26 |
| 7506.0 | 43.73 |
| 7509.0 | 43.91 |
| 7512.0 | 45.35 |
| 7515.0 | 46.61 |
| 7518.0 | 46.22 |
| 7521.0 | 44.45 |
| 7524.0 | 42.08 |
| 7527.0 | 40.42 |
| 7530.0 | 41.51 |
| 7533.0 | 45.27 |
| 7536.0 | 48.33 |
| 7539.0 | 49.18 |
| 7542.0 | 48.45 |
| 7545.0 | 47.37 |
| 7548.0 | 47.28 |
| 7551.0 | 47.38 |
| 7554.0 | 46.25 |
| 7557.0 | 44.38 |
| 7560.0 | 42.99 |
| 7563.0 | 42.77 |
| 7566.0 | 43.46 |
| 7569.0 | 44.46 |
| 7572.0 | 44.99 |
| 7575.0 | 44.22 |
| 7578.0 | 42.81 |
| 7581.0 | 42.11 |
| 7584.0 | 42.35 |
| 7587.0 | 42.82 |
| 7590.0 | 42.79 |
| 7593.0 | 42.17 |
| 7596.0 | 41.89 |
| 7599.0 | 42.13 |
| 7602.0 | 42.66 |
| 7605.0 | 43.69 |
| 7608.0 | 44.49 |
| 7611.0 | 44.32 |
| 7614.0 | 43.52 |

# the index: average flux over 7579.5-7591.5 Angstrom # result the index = 42.5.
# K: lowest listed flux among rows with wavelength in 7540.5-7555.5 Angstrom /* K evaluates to 46.25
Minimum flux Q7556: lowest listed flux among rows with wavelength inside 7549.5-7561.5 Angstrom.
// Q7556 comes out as 42.99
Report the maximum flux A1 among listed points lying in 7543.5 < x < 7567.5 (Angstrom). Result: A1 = 47.38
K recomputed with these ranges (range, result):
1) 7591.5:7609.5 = 41.89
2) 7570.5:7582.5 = 42.11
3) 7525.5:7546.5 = 40.42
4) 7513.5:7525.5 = 42.08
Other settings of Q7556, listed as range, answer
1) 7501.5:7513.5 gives 43.73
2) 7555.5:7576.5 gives 42.77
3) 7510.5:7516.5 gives 45.35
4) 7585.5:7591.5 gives 42.79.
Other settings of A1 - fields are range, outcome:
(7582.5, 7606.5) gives 43.69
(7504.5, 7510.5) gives 43.91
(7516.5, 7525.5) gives 46.22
